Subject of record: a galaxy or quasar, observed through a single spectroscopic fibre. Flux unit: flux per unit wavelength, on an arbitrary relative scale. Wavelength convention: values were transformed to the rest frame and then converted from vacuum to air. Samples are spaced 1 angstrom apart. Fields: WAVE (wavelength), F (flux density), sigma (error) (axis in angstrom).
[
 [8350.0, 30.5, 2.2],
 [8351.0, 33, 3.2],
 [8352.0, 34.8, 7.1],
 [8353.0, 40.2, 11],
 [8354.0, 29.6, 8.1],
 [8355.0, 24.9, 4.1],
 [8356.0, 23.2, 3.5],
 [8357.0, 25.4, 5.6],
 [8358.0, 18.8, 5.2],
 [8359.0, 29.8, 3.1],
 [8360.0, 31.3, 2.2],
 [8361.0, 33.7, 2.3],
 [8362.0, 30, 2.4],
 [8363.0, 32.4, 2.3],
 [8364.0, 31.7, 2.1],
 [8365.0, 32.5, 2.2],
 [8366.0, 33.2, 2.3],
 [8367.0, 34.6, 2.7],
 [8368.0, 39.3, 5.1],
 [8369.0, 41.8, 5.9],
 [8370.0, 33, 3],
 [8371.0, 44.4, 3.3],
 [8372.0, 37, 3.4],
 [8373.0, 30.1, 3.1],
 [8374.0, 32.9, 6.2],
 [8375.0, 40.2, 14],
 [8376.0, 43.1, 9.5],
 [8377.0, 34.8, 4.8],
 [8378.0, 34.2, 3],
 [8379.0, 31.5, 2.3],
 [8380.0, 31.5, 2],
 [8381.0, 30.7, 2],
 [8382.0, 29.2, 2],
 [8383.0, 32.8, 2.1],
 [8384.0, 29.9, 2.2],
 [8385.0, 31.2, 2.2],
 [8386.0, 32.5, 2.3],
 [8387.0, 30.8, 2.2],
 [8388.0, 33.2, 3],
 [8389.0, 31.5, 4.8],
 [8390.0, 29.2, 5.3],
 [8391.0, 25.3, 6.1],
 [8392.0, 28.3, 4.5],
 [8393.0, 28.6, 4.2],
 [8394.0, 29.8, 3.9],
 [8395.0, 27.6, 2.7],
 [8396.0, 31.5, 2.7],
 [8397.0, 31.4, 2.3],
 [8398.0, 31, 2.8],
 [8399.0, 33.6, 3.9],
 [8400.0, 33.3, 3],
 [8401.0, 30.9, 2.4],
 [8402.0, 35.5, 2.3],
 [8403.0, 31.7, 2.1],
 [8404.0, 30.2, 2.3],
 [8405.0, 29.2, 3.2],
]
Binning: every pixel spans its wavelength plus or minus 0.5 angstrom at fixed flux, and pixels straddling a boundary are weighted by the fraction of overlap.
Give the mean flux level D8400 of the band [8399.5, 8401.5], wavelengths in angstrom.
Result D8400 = 32.1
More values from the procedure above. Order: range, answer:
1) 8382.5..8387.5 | 31.4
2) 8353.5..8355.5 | 27.2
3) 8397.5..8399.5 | 32.3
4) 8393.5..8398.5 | 30.3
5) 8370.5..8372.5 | 40.7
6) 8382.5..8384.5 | 31.3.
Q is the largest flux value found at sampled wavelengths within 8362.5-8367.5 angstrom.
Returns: 34.6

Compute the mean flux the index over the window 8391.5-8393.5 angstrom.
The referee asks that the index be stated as 28.5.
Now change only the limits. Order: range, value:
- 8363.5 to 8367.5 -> 33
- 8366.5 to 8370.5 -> 37.2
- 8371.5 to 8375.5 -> 35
